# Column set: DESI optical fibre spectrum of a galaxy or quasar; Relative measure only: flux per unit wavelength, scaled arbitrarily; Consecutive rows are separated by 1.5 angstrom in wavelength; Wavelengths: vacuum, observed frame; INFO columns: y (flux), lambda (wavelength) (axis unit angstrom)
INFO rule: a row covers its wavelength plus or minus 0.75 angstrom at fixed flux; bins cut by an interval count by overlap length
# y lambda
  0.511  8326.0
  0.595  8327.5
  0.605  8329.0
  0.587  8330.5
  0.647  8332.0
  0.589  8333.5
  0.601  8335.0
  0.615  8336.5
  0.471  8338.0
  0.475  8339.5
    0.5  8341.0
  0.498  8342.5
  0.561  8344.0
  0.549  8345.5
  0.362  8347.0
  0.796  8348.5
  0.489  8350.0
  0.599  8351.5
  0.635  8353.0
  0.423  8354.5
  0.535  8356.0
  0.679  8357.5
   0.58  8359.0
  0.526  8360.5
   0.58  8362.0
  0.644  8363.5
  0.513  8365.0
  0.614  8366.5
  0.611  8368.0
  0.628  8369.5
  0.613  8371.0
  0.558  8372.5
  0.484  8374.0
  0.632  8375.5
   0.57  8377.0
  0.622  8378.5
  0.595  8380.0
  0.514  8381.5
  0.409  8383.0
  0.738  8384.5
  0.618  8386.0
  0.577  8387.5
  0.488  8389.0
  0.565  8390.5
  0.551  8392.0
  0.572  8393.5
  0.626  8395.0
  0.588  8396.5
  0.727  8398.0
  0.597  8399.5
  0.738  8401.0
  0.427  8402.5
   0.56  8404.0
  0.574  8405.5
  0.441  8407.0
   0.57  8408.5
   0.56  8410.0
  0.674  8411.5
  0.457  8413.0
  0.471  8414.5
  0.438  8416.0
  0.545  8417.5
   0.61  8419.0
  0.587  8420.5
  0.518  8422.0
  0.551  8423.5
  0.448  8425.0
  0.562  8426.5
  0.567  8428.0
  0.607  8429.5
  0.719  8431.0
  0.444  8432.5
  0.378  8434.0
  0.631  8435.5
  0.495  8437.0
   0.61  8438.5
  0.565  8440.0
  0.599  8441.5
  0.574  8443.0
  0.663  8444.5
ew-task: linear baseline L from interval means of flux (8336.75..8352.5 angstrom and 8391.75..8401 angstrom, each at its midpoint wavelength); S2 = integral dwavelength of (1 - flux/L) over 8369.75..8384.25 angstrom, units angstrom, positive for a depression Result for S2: 0.6 angstrom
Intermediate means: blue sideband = 0.534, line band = 0.564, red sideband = 0.624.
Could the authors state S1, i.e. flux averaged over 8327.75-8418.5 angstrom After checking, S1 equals 0.567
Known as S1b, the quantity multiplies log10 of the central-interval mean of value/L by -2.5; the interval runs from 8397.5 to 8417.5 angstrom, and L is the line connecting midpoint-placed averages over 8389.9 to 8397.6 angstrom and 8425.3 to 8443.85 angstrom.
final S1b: 0.047 mag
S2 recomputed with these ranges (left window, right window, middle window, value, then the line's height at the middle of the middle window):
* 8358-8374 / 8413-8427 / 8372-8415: -1.42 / 0.552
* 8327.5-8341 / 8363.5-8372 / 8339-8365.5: 1.47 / 0.586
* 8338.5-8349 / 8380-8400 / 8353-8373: -1.07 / 0.55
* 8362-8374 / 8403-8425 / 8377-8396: -0.19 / 0.567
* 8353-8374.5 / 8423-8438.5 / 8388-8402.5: -0.95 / 0.56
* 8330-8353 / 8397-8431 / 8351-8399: -1.96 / 0.559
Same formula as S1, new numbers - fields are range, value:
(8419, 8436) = 0.548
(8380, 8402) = 0.592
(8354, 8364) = 0.568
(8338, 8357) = 0.535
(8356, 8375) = 0.584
